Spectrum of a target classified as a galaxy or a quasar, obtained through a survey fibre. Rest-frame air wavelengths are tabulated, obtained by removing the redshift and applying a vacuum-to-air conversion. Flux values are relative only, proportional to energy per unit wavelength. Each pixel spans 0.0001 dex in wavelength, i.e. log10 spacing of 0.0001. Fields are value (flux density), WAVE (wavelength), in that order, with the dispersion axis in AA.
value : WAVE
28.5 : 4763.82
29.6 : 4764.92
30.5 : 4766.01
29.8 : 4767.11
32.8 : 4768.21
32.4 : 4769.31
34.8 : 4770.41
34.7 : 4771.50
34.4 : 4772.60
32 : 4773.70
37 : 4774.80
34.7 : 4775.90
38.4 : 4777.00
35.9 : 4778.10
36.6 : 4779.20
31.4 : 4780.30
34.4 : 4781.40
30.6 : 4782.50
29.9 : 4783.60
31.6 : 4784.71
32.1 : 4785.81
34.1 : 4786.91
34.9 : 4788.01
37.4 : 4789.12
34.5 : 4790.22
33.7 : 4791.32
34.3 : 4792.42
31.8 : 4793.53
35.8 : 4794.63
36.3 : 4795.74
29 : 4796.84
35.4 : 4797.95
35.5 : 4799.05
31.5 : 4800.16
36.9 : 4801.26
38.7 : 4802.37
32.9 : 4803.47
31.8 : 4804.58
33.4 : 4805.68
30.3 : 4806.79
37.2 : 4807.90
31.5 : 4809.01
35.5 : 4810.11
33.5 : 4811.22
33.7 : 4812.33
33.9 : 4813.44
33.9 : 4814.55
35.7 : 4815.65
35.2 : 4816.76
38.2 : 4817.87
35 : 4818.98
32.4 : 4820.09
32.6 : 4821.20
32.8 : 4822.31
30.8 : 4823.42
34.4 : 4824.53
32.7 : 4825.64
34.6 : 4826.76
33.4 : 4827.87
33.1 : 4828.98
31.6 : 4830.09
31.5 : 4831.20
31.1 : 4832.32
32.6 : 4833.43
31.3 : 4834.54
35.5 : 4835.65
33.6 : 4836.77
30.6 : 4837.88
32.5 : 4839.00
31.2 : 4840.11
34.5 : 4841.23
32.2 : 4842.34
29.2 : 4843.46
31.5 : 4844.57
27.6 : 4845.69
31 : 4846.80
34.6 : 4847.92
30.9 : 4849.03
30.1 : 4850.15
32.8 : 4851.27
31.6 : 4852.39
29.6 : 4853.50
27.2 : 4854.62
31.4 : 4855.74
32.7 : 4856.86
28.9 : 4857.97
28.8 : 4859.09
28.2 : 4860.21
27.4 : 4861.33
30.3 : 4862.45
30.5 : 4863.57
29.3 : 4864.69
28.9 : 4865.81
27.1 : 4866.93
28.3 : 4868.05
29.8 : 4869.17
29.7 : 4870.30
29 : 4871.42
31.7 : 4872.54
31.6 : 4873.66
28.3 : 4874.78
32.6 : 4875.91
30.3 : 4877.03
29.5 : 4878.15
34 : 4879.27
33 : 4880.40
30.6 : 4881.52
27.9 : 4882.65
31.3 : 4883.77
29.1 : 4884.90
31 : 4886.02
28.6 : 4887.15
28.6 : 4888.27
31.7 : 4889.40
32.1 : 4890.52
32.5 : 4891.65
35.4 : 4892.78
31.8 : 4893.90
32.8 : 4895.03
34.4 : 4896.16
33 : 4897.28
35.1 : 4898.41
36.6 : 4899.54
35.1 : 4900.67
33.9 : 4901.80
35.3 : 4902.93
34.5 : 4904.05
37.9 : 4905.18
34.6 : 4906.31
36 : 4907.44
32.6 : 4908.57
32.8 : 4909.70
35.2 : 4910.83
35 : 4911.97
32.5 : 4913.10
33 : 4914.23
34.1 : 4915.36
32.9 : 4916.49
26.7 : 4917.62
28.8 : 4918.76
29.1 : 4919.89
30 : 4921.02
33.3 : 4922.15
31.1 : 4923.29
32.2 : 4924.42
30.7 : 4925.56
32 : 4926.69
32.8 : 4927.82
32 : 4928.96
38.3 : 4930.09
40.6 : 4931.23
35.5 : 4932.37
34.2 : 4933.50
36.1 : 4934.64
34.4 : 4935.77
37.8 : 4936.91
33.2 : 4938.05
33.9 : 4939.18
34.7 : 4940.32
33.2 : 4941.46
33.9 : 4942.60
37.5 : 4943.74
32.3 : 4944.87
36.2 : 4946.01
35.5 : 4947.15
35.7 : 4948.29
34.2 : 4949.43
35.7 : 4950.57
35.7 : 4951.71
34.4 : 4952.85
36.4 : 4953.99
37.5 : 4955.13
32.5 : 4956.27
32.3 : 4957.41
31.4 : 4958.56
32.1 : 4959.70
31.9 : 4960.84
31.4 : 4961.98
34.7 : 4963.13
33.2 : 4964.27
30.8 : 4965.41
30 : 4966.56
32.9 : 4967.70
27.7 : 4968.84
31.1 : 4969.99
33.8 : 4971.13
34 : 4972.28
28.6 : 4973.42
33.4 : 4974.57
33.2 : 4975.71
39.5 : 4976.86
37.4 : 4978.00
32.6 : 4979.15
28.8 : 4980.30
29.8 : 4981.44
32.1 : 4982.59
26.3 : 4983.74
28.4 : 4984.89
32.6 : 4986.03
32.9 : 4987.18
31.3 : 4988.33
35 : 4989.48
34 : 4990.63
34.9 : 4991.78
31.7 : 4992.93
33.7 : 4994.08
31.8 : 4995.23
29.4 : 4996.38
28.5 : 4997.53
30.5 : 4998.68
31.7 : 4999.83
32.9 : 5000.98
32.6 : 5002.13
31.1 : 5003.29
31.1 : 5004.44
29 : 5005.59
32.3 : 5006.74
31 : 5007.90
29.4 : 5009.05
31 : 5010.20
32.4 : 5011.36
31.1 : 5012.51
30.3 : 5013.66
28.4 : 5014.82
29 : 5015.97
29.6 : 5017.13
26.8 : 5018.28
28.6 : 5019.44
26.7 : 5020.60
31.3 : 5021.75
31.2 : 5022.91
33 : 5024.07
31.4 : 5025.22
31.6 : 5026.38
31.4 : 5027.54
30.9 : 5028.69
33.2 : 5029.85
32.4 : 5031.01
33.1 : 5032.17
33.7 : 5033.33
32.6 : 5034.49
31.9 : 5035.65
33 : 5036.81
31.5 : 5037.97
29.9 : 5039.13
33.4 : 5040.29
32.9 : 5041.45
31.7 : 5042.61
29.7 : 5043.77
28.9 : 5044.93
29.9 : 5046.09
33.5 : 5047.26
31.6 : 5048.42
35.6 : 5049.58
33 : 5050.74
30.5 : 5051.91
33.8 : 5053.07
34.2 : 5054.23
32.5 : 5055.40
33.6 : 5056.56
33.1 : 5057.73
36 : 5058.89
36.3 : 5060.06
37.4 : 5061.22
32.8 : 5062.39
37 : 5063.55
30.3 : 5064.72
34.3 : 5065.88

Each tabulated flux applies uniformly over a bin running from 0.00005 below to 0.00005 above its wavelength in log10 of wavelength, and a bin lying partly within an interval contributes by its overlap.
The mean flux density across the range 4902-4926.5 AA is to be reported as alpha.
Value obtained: 32.8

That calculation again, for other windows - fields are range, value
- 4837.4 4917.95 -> 31.6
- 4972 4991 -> 32.3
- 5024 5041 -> 32.2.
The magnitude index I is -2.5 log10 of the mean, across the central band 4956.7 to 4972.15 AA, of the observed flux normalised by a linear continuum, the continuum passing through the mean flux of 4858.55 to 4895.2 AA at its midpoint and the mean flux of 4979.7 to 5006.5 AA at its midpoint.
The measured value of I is -0.03 mag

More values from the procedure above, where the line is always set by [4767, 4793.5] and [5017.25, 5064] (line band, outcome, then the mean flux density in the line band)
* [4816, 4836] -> 0.01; 33.3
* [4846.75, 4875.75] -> 0.12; 30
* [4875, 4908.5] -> 0.02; 32.7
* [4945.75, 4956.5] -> -0.08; 35.4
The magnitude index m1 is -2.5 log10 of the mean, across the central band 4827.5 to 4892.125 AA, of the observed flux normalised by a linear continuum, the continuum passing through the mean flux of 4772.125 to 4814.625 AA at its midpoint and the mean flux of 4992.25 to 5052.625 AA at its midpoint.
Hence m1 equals 0.08 mag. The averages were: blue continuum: 34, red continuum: 31.2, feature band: 30.8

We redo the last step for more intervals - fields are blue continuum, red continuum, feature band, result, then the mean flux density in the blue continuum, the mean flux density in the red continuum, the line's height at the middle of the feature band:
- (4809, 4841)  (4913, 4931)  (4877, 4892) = 0.061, 33.3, 32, 32.5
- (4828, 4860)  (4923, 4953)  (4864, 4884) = 0.079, 31.4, 34.6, 32.4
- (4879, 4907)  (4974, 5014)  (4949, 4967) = -0.040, 32.8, 31.8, 32.2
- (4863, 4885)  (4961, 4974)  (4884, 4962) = -0.089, 30.1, 31.7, 30.9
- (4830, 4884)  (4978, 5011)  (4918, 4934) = -0.060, 30.7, 31.4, 31.1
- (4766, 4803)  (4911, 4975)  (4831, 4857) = 0.074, 34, 33.3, 33.7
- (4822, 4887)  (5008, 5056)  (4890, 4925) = -0.072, 31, 31.4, 31.1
